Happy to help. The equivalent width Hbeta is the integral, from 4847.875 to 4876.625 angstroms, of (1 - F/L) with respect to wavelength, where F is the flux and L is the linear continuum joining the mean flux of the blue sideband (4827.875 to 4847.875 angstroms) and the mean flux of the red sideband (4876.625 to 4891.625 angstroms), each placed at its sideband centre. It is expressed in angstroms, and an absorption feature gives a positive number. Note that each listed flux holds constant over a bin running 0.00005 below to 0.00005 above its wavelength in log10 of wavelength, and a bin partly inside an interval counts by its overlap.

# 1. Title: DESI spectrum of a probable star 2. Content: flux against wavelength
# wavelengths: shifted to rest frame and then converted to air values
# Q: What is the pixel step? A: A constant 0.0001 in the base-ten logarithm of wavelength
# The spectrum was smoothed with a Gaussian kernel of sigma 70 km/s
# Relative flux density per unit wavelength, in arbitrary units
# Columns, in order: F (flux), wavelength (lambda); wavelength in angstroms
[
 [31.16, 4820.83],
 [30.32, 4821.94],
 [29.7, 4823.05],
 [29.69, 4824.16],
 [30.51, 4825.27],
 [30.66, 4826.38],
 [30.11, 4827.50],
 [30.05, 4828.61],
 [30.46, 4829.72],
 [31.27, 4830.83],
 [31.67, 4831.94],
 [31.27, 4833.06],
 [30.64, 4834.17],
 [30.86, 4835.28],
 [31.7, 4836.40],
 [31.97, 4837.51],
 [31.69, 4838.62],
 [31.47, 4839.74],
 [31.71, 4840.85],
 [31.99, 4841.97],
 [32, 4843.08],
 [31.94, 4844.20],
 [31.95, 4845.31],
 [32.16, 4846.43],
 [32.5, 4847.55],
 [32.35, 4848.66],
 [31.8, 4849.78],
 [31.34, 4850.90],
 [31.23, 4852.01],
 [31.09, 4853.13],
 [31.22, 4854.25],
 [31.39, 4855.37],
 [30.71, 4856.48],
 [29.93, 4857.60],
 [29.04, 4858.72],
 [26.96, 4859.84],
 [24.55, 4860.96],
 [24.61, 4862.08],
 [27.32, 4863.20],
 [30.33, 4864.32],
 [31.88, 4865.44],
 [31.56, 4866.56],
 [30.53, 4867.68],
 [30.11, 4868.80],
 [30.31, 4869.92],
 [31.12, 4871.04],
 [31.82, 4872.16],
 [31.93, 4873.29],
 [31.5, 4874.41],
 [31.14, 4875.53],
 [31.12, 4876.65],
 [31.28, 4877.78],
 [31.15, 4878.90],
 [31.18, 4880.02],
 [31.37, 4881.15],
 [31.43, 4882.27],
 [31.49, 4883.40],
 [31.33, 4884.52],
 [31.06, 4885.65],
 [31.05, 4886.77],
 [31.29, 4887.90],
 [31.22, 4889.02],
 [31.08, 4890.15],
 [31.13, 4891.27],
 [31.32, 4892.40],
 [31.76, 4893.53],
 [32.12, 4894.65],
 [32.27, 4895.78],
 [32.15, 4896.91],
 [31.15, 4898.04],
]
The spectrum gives 1.0 angstroms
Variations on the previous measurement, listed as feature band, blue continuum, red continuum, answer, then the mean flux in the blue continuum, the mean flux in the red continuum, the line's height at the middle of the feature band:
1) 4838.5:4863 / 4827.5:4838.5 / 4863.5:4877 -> 0.4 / 31.1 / 31.1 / 31.1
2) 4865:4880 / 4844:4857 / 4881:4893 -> 0.1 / 31.6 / 31.2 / 31.4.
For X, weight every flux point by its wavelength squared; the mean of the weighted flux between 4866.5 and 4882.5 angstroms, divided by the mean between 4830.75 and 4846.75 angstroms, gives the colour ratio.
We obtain 1.00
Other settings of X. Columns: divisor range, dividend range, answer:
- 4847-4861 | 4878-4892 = 1.04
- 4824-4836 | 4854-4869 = 0.97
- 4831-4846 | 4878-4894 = 1.01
